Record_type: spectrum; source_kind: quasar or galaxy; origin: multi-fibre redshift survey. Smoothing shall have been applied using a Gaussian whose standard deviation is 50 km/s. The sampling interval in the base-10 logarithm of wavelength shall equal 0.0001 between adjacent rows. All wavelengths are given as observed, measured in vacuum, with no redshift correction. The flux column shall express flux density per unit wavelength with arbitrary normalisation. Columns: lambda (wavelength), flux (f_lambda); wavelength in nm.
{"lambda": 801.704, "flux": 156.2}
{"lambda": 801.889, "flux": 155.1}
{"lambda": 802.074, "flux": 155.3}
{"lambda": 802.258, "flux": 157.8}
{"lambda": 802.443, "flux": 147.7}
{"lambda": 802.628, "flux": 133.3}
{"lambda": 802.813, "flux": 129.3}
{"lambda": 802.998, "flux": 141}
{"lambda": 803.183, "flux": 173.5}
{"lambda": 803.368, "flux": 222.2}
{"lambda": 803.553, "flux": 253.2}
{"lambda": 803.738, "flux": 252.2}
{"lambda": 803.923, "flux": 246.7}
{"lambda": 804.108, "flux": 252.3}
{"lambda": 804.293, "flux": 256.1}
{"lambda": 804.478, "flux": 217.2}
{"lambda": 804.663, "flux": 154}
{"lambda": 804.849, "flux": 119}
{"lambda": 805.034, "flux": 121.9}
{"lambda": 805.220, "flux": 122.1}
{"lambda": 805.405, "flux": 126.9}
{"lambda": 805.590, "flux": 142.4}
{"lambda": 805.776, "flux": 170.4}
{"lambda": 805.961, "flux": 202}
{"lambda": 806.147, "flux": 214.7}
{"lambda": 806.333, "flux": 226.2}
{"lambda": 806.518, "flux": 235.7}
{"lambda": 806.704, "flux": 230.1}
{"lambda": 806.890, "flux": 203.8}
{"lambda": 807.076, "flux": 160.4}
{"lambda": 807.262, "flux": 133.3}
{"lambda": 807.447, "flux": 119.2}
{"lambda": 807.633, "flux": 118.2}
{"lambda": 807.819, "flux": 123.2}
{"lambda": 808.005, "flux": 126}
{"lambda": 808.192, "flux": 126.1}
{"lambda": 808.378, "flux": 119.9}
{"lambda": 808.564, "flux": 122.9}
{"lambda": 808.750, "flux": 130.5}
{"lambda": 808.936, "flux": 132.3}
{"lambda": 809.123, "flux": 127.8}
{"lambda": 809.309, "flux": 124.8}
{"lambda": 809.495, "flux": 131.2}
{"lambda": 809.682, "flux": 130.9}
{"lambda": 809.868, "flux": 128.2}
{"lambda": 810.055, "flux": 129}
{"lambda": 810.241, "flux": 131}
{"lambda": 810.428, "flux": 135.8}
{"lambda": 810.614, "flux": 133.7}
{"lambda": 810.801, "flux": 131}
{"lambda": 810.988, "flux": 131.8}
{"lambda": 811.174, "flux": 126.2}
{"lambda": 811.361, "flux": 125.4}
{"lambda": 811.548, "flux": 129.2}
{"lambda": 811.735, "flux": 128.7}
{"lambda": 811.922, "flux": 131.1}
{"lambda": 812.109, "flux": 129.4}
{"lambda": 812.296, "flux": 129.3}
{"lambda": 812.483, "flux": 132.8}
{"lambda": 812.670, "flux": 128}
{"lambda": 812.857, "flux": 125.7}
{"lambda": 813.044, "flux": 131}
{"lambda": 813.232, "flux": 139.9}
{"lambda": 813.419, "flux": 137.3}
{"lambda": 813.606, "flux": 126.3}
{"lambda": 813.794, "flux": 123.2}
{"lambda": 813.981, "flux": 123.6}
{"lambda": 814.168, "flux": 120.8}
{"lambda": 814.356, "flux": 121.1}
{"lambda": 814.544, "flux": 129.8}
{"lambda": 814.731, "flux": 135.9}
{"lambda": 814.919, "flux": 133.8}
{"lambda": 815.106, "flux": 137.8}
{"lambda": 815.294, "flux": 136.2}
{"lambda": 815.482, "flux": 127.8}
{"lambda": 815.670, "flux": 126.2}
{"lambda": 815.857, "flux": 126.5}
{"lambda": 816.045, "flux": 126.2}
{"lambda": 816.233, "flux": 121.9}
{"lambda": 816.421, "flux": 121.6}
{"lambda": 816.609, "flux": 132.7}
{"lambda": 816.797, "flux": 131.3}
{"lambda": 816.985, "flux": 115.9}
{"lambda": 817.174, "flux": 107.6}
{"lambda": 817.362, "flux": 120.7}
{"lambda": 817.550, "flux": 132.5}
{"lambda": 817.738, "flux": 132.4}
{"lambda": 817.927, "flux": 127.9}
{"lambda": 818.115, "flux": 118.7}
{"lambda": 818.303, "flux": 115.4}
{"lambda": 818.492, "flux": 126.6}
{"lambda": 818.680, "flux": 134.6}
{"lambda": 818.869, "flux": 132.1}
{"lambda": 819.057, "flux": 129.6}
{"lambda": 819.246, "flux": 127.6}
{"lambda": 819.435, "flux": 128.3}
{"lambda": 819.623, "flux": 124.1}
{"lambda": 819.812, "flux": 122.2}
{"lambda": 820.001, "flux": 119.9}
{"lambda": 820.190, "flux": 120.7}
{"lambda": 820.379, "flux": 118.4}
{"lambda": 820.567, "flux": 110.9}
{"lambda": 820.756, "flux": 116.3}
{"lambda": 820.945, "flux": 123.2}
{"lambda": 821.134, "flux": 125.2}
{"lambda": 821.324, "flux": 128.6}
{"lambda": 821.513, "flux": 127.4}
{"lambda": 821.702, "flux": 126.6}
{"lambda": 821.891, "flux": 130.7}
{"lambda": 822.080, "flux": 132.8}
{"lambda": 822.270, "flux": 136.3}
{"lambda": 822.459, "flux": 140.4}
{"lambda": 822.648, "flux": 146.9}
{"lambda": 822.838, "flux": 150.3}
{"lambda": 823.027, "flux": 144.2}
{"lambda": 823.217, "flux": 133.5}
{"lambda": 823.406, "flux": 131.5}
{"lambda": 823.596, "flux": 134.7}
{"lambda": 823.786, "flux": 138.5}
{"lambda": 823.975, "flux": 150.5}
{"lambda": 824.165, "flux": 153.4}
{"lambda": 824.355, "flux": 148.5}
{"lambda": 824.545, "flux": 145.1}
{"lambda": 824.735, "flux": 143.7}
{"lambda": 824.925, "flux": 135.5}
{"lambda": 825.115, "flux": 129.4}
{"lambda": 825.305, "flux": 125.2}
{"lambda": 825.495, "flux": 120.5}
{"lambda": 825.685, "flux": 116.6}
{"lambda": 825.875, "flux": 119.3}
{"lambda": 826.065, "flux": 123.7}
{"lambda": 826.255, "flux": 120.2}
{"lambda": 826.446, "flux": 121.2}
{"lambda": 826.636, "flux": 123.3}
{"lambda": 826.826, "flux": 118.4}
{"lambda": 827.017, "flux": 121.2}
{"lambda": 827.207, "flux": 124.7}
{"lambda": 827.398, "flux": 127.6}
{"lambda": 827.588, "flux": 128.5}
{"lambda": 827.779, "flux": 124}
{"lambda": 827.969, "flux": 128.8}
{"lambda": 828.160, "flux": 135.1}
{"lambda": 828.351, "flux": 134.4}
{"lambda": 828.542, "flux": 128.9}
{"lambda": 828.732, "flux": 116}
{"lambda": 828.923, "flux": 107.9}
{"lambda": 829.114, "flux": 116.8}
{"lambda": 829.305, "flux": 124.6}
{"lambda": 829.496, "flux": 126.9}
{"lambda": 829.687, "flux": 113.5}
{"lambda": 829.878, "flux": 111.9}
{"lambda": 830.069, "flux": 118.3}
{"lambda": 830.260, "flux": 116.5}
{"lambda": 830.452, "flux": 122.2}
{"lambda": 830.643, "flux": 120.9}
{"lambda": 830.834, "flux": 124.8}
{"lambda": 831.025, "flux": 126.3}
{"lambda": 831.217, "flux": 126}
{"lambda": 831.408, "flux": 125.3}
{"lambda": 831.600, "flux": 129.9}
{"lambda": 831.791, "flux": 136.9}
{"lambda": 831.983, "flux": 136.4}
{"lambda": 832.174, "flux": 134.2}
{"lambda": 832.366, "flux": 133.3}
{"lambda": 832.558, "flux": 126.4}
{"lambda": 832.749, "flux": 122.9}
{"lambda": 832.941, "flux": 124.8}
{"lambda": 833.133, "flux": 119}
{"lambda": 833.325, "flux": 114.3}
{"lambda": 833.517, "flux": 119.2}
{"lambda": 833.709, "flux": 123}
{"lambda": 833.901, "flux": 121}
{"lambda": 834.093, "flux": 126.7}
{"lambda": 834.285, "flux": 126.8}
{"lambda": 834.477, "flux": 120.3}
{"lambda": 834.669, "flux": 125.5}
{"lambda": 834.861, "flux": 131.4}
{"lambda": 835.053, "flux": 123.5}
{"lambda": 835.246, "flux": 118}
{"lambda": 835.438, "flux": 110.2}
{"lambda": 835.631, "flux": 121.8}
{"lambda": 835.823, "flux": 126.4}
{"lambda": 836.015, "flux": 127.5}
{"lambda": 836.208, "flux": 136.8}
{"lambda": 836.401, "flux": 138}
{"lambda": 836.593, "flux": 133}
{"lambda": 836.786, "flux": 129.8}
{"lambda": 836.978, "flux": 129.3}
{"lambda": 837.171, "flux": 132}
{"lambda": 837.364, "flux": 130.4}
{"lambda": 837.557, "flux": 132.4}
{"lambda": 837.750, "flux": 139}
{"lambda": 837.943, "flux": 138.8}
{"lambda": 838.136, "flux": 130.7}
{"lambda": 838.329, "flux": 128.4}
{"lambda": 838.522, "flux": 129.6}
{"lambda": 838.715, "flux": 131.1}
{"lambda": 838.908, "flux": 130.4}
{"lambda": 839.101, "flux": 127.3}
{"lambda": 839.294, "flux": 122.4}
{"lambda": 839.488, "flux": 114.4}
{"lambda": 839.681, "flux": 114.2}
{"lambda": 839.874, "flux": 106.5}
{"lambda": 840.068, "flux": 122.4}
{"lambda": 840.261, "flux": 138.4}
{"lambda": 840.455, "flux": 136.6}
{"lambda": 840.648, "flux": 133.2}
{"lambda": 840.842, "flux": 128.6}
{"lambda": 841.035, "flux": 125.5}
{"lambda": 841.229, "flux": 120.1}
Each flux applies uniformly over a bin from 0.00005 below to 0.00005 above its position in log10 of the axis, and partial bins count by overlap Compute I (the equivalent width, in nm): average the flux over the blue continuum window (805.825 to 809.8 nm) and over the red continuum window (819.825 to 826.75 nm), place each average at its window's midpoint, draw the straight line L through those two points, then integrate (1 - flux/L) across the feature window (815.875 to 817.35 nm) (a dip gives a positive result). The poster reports 0.19 nm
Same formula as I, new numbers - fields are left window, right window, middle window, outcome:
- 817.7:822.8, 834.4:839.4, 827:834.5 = 0.22 nm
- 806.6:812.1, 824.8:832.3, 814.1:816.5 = 0.07 nm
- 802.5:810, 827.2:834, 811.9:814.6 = 0.43 nm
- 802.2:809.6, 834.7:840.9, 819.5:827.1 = 0.80 nm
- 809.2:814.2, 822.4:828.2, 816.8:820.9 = 0.25 nm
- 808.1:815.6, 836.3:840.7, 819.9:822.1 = 0.11 nm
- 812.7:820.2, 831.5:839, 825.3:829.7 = 0.16 nm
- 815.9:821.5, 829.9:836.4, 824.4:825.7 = -0.08 nm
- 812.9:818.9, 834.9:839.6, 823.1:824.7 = -0.18 nm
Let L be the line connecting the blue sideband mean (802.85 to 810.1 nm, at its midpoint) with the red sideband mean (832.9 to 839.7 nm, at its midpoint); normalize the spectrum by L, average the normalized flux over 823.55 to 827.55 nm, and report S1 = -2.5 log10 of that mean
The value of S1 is 0.08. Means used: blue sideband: 166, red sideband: 126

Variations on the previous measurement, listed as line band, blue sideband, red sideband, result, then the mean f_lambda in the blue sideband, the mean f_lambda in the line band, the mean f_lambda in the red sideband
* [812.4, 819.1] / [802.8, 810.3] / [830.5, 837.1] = 0.19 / 165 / 128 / 126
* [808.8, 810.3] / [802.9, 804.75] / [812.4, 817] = 0.30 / 217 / 129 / 129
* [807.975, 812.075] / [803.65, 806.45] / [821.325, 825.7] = 0.33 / 189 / 129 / 137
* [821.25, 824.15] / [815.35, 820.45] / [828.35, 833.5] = -0.11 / 125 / 137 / 123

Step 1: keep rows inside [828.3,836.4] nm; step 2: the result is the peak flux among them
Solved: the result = 136.9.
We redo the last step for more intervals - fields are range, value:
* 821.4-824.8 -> 153.4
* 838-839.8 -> 131.1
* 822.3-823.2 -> 150.3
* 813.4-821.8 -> 137.8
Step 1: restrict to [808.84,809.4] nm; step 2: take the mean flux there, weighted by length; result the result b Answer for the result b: 128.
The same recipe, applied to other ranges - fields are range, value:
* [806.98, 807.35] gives 147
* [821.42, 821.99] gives 128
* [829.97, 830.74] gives 119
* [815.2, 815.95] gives 129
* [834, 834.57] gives 125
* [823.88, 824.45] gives 151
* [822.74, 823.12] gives 147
